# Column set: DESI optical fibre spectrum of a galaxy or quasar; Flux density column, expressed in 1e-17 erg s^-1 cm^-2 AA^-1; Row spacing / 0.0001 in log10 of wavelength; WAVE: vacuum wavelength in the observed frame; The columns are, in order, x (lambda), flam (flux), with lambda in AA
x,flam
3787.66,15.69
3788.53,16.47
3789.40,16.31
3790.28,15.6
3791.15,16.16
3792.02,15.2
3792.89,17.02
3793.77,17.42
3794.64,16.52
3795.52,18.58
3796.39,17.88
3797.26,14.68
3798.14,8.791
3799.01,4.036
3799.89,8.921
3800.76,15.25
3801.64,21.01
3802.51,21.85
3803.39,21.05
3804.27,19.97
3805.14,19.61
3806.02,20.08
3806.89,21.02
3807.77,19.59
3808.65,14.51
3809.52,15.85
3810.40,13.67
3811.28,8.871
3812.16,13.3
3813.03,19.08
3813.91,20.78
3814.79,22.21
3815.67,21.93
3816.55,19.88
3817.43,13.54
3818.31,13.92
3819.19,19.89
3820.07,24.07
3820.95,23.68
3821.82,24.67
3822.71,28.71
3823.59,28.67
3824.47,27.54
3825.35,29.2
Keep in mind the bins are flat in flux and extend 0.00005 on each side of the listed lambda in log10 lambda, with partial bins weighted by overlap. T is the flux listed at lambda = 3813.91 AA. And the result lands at 20.78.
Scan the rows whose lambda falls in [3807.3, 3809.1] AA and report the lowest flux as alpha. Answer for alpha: 14.51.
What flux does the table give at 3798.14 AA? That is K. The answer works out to 8.791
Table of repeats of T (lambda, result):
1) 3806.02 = 20.08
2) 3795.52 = 18.58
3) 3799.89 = 8.921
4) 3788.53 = 16.47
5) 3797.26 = 14.68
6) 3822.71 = 28.71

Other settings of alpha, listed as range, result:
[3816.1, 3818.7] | 13.54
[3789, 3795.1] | 15.2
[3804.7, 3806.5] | 19.61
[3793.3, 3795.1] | 16.52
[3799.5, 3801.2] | 8.921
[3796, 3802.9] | 4.036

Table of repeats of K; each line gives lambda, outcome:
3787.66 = 15.69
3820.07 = 24.07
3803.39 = 21.05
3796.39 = 17.88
